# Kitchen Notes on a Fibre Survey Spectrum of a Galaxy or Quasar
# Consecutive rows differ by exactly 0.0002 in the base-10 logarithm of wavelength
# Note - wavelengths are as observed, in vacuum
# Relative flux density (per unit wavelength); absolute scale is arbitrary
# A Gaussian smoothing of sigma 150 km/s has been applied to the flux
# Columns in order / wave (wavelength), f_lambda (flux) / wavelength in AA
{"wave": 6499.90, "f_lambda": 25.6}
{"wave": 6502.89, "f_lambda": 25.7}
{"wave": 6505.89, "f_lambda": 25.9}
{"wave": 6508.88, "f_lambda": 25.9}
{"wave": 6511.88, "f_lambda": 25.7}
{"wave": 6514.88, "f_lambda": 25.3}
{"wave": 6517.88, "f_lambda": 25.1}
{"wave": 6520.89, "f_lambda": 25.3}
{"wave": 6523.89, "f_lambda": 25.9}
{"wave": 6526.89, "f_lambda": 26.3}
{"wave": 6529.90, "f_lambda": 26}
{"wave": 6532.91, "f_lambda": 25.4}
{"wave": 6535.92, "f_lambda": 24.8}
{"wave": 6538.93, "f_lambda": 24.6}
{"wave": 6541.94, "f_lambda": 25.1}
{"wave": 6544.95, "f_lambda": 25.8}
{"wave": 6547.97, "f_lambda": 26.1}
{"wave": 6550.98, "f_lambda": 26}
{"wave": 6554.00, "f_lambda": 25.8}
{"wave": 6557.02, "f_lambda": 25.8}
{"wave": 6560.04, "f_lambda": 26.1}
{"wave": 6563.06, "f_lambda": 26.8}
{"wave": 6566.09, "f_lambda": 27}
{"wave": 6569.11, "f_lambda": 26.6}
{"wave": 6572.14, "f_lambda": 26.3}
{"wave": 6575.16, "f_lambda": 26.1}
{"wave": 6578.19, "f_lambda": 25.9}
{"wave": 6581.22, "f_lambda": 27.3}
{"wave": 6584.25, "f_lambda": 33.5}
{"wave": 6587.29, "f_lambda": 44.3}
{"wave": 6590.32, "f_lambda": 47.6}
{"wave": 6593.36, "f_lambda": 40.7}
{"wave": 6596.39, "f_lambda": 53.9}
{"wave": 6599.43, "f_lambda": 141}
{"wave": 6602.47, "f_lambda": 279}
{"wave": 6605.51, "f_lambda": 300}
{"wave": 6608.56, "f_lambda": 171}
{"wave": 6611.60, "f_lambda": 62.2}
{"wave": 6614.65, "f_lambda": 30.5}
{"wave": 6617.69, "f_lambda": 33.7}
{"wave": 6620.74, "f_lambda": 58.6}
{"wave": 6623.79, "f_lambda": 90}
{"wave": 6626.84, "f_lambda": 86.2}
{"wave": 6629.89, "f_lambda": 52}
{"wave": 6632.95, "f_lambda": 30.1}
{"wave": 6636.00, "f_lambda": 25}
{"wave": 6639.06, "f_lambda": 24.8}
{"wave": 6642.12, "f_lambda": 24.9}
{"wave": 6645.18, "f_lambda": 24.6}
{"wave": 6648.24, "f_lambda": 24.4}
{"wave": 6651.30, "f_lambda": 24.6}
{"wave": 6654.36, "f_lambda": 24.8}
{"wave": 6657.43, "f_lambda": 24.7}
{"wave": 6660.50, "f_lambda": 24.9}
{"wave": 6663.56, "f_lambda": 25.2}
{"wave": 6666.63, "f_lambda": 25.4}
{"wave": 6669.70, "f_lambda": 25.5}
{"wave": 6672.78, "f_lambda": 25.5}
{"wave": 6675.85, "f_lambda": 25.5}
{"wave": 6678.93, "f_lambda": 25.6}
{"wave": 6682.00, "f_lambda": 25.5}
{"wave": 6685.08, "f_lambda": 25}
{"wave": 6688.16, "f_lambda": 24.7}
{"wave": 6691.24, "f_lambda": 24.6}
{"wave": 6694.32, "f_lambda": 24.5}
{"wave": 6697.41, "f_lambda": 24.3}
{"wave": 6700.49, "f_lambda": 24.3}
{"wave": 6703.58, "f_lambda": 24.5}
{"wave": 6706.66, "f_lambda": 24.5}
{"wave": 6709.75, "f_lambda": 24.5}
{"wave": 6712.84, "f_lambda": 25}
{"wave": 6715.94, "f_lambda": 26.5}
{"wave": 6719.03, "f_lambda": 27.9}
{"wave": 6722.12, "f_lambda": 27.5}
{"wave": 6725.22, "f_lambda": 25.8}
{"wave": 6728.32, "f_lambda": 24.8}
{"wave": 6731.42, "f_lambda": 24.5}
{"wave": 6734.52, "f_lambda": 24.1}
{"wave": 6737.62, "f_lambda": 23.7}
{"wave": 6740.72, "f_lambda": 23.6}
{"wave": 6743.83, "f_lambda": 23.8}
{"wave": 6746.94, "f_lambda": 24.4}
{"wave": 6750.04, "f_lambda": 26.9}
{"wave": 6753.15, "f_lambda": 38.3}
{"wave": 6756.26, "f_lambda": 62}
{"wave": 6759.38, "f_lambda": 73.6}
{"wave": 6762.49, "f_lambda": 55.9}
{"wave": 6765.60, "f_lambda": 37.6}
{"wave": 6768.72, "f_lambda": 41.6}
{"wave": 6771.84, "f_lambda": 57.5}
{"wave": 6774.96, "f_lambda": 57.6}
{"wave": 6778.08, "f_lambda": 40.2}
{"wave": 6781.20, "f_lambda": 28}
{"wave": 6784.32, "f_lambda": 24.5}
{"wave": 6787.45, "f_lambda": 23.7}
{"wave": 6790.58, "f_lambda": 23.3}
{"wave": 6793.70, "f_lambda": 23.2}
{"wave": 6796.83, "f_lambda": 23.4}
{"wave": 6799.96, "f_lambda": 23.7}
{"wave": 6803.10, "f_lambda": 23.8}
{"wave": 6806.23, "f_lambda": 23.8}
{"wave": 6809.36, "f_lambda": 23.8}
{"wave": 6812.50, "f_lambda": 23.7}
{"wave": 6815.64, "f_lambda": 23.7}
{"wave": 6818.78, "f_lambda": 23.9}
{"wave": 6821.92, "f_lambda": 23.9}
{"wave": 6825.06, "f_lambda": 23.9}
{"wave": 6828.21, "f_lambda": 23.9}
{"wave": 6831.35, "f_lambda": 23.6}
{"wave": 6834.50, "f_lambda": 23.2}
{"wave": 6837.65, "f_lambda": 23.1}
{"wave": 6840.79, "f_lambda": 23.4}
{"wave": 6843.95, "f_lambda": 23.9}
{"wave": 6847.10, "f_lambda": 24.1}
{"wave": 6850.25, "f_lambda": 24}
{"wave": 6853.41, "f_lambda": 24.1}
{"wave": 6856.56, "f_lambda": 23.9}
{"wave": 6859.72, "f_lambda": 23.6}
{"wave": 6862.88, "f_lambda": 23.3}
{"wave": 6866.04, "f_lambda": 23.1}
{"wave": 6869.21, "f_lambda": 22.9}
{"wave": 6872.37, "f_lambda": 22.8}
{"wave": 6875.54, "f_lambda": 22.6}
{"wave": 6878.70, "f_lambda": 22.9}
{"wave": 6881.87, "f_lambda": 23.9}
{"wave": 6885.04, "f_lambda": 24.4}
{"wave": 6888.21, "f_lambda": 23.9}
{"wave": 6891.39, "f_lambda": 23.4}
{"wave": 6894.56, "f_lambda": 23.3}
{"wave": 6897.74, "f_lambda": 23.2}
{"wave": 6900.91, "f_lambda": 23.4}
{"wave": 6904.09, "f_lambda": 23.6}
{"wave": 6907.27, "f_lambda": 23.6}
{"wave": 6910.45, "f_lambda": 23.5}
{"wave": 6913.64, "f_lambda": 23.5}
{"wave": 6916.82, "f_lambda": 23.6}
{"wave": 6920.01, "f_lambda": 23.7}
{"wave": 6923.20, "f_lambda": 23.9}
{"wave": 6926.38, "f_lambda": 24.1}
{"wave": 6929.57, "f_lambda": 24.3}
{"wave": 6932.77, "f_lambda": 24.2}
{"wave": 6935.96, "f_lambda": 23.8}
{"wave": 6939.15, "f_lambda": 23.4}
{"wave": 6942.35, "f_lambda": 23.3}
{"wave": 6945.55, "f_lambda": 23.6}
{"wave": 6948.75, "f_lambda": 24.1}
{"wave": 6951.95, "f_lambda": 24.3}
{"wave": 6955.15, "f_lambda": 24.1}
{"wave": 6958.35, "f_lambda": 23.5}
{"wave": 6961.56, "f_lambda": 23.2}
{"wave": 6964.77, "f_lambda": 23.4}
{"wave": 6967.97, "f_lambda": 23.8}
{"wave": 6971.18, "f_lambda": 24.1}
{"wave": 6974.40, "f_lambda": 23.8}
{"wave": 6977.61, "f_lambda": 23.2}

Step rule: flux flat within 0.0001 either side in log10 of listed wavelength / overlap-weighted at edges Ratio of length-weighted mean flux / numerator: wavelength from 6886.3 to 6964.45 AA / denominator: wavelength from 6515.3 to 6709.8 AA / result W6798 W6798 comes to 0.55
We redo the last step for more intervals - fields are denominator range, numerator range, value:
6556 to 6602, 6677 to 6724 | 0.55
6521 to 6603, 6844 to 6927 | 0.59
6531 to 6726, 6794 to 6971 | 0.55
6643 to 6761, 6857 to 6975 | 0.85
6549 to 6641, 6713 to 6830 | 0.49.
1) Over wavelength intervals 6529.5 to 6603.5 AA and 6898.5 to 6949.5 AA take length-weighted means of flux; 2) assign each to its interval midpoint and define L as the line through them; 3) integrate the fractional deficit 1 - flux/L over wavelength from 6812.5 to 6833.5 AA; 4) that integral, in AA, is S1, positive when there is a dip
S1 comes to 3.88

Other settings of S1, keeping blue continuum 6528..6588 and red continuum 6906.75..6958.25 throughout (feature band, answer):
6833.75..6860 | 0.9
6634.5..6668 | 1.8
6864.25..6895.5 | 1.2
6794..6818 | 1.2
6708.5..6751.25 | 0.6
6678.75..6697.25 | 0.7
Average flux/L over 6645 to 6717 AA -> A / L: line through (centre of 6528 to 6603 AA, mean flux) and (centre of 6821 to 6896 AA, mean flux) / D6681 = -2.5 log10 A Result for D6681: 0.34 mag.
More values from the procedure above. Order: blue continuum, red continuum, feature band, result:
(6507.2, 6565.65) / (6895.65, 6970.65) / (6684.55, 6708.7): 0.02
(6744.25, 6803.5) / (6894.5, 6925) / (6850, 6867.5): 0.21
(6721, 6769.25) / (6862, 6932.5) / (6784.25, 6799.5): 0.31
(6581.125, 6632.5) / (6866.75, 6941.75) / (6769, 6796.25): 0.44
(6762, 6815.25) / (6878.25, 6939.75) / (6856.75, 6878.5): 0.15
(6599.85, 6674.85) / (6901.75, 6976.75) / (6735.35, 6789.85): 0.22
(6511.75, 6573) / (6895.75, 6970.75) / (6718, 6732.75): -0.05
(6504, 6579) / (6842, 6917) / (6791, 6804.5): 0.03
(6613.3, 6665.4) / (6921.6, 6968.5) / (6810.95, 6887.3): 0.18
